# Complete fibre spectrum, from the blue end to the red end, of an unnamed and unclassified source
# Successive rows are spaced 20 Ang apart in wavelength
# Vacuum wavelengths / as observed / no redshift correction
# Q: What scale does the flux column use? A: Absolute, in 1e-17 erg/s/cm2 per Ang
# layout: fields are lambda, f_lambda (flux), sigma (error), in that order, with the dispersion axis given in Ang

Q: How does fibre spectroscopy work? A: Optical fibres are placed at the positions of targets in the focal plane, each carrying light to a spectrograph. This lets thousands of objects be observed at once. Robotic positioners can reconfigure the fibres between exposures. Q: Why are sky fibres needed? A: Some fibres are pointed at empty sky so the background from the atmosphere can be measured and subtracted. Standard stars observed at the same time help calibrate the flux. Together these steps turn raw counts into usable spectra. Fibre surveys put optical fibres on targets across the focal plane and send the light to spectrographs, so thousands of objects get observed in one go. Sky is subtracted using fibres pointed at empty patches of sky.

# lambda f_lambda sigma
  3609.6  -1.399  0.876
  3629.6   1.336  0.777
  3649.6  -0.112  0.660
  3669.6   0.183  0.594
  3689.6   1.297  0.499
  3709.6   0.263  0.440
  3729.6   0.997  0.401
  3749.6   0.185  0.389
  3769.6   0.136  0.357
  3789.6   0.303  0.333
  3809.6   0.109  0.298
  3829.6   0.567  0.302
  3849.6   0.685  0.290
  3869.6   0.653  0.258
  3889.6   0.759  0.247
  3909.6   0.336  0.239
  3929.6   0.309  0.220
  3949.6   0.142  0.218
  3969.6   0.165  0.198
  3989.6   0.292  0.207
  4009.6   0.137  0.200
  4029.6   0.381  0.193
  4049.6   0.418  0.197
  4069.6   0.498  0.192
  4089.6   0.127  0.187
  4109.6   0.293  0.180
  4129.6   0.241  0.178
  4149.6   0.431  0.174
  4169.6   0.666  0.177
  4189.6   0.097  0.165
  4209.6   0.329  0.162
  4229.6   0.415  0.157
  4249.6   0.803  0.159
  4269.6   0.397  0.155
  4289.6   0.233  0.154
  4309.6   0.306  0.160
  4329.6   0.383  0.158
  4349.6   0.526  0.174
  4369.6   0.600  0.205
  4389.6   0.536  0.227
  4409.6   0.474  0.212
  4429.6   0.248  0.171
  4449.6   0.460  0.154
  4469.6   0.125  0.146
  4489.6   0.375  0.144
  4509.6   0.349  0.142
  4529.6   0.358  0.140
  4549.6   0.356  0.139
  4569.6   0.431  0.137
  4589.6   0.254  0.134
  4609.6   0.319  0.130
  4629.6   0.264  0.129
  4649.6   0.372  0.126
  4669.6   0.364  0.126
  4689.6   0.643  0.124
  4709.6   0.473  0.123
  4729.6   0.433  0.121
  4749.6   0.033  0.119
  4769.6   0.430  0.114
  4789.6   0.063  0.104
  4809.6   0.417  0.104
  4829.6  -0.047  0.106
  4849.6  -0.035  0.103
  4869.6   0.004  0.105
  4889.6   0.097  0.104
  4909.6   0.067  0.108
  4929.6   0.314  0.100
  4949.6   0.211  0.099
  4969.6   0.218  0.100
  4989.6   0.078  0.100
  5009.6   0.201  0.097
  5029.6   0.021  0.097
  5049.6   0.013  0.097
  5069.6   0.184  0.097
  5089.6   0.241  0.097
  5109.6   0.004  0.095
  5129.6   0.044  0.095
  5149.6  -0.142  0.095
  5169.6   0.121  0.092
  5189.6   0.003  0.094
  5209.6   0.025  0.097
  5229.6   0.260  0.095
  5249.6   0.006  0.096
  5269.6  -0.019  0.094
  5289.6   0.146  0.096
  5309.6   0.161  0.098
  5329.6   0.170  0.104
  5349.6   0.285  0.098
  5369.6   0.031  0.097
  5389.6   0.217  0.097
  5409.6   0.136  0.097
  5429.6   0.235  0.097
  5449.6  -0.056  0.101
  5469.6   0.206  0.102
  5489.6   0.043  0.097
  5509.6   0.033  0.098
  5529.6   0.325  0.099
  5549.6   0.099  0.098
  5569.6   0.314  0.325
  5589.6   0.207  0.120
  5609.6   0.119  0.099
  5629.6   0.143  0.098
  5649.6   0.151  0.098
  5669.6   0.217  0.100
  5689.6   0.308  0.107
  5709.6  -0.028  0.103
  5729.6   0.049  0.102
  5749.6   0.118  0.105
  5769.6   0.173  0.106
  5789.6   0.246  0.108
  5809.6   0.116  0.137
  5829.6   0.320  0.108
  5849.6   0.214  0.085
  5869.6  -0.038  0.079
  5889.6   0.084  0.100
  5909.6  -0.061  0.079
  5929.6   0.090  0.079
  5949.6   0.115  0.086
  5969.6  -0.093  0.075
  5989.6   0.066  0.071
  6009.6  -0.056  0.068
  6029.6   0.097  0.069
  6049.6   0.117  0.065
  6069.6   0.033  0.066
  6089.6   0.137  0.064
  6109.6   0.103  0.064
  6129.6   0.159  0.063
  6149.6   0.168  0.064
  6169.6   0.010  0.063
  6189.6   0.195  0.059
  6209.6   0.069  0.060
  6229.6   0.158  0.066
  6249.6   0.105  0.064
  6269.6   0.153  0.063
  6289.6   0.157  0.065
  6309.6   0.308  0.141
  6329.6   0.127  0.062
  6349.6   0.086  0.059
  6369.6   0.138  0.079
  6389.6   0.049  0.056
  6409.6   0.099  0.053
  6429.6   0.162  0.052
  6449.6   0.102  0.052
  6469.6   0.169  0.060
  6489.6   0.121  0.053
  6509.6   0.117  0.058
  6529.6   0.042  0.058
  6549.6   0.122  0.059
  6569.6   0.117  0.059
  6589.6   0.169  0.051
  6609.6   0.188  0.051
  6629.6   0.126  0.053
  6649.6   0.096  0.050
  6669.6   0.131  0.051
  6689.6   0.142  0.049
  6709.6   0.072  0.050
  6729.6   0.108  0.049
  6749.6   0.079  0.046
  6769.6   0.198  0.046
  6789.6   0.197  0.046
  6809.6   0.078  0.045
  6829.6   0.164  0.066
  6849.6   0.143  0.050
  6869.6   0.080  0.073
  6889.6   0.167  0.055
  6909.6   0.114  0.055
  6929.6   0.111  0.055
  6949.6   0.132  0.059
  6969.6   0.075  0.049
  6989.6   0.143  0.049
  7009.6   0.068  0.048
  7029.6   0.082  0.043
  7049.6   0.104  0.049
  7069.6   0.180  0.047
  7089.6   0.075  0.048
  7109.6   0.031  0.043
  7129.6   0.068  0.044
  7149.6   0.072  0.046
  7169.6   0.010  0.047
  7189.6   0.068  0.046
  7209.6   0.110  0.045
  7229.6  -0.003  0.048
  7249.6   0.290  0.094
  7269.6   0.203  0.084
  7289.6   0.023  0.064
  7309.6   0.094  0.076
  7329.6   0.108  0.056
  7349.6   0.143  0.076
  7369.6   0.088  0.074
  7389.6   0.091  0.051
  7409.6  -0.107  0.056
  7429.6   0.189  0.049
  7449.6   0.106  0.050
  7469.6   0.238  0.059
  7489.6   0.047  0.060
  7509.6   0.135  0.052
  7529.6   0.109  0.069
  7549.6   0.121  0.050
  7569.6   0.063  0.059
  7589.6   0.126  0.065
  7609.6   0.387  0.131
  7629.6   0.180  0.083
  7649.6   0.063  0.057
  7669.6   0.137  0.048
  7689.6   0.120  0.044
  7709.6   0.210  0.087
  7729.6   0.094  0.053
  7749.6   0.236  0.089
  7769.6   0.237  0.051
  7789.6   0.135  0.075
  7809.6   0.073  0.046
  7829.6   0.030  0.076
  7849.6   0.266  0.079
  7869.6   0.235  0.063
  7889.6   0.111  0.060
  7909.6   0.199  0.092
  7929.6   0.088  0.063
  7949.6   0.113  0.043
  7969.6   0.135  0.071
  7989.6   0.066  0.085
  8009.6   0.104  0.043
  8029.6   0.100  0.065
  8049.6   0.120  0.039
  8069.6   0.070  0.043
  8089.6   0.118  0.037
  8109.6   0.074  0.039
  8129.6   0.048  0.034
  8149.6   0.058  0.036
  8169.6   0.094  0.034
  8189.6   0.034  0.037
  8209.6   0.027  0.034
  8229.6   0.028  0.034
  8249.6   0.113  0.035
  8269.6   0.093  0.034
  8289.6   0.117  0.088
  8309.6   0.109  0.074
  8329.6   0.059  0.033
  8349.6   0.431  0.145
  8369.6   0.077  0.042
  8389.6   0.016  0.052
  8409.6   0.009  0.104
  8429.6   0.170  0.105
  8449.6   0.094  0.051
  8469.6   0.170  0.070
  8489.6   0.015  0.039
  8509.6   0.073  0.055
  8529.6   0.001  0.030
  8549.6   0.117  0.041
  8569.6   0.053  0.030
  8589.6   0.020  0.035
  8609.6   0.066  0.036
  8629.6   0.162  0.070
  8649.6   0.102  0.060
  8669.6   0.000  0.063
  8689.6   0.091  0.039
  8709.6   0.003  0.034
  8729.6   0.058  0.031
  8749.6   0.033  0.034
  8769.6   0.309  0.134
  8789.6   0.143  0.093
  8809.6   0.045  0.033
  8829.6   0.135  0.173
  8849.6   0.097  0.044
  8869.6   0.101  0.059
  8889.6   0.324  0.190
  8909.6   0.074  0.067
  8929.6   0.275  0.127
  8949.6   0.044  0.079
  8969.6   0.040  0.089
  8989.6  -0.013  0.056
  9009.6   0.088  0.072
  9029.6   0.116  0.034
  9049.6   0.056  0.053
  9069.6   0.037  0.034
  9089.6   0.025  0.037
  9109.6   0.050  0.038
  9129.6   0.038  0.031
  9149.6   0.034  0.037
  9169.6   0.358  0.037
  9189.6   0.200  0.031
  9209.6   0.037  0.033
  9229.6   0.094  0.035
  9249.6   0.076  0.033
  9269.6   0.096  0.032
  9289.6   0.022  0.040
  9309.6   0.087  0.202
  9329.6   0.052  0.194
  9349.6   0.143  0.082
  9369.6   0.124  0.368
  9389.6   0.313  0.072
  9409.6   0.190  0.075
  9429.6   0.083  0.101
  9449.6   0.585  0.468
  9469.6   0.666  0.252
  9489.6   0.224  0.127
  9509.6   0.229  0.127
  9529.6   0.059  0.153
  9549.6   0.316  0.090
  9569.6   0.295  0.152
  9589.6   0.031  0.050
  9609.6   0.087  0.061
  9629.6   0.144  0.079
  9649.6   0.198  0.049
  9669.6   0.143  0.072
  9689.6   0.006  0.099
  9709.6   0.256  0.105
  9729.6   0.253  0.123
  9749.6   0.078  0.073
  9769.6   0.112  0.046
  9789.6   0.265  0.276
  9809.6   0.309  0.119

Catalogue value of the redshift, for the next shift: 1.461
